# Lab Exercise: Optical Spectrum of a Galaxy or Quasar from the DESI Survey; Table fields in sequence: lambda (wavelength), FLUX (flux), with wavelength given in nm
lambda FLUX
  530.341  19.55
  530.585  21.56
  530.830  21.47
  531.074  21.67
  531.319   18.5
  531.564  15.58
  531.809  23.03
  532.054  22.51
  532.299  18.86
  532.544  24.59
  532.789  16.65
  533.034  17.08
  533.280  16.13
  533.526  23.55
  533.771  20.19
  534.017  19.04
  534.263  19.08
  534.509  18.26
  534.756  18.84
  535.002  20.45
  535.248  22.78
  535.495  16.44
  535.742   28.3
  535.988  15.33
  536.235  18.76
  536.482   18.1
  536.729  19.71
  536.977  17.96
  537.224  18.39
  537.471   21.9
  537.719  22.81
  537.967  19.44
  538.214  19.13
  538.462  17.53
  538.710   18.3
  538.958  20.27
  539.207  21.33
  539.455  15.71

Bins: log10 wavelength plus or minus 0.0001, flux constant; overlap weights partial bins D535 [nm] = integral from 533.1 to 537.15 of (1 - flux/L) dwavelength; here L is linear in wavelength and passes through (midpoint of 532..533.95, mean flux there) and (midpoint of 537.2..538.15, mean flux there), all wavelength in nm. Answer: 0.15 nm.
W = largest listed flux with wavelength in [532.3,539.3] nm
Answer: 28.3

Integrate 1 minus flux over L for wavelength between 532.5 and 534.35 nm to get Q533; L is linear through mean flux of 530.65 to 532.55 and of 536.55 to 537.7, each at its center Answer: 0.087 nm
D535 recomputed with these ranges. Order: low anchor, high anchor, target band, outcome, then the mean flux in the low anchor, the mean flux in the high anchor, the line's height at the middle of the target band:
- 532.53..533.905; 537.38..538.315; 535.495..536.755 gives 0.03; 19.3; 20.8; 20.3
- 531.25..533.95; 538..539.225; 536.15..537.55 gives 0.02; 19.7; 19.1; 19.3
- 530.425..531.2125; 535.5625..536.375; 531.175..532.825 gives 0.08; 21.4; 20.4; 21.2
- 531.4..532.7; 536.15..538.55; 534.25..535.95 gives -0.04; 20.7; 19.4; 20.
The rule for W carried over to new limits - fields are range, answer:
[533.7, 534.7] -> 20.19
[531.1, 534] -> 24.59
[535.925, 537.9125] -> 22.81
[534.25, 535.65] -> 22.78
